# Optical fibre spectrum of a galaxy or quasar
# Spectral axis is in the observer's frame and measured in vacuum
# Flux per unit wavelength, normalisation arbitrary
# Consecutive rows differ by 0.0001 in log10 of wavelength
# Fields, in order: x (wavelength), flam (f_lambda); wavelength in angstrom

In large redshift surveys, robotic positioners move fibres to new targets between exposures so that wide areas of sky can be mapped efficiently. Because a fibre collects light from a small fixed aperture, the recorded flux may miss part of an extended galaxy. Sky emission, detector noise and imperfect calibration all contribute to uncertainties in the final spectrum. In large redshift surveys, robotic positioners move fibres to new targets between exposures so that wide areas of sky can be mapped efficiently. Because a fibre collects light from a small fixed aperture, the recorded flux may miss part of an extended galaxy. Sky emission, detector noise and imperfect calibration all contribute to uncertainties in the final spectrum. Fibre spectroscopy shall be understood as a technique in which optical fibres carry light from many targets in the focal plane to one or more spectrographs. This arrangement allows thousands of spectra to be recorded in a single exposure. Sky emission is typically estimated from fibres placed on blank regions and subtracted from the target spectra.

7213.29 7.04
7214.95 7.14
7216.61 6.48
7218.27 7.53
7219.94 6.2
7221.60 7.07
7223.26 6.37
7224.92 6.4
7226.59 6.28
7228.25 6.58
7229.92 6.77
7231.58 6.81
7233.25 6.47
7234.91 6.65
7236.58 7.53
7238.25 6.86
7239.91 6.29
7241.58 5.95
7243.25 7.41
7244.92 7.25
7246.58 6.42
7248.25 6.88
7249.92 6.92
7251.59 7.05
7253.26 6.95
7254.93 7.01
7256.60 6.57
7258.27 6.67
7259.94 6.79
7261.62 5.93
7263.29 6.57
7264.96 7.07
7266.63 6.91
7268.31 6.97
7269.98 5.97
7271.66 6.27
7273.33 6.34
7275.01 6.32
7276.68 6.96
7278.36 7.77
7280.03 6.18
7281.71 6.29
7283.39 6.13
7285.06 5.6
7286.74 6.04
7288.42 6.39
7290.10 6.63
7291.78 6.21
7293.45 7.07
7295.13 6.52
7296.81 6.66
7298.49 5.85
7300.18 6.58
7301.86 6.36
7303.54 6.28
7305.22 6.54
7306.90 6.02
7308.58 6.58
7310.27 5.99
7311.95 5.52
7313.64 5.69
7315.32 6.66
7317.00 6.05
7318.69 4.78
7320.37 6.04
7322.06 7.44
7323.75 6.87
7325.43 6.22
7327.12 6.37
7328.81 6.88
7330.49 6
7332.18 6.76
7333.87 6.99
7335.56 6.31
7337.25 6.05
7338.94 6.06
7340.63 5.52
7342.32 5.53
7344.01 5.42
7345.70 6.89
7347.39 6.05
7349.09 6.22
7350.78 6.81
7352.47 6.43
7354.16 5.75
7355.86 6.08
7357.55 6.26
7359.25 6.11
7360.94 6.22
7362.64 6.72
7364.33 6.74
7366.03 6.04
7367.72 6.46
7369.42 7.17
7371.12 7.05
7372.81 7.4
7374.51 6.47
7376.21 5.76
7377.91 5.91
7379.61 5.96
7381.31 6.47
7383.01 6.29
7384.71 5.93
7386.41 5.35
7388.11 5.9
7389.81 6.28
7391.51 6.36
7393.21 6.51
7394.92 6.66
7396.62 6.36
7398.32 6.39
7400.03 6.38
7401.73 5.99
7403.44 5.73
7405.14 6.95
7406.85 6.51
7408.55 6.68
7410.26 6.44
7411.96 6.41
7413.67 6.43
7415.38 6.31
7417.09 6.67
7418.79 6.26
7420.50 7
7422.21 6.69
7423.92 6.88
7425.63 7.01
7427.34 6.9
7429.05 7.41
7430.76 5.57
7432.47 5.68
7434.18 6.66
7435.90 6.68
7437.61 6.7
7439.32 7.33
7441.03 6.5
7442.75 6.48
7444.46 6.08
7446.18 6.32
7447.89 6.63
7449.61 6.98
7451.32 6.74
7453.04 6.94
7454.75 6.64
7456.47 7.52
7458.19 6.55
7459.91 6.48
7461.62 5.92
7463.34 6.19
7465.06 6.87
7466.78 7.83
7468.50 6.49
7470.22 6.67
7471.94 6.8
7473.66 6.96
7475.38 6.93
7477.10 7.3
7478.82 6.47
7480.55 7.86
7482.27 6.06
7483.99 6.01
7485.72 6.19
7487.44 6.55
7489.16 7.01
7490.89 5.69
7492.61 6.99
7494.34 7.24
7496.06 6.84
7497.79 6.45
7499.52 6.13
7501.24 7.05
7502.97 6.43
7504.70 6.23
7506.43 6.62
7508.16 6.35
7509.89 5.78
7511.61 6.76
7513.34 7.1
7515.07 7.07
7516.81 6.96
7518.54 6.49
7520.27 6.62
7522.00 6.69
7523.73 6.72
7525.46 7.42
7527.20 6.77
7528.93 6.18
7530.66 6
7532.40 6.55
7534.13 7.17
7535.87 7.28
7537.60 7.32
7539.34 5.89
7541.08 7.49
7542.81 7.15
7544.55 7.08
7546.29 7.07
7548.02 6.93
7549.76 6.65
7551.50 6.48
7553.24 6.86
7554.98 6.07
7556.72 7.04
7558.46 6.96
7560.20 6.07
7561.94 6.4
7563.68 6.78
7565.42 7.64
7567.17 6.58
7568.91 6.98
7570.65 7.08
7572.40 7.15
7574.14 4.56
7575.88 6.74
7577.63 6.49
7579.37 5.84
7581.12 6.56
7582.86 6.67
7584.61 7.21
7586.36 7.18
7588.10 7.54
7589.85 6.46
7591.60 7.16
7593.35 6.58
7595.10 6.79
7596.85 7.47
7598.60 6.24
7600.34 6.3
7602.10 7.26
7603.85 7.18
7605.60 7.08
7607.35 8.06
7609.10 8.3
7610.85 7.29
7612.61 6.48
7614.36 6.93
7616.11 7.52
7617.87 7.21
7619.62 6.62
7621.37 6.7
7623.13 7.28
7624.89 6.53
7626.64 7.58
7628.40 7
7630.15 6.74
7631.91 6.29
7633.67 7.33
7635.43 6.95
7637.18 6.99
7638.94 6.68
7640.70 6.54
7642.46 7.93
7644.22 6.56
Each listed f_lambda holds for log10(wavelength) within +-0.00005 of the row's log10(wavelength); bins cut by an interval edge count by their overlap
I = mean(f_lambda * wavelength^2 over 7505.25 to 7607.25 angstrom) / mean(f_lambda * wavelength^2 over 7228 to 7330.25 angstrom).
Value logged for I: 1.1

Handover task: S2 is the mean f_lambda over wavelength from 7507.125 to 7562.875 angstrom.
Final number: 6.73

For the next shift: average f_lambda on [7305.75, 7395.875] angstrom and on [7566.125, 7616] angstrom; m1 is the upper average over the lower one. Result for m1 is 1.10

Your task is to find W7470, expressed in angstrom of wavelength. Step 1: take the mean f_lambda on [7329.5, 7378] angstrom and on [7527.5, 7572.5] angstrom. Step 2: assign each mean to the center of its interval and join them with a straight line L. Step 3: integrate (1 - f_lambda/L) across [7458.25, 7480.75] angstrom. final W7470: -0.6 angstrom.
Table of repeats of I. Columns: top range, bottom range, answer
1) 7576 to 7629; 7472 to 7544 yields 1.07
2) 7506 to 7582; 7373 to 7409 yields 1.12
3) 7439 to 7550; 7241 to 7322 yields 1.10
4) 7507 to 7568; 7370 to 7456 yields 1.08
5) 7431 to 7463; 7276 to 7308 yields 1.07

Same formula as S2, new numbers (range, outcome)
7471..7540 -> 6.68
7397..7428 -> 6.53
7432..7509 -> 6.65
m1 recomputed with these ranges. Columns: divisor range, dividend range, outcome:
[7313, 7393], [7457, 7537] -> 1.06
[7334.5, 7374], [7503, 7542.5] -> 1.06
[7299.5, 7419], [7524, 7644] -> 1.09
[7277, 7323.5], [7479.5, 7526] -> 1.05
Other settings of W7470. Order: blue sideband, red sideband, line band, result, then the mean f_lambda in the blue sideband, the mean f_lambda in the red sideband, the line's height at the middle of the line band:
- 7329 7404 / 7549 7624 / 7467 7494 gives -0.5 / 6.27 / 6.85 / 6.57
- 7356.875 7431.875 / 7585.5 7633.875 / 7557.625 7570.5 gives 0.2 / 6.43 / 7.04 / 6.91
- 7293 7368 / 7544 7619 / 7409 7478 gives -1.4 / 6.27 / 6.86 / 6.53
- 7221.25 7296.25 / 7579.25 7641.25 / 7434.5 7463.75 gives 0.8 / 6.62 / 6.98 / 6.81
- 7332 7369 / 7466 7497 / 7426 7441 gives -0.1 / 6.25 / 6.77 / 6.58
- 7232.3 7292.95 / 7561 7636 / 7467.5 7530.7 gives 1.5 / 6.62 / 6.9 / 6.82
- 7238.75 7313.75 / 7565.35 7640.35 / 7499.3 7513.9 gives 0.6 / 6.51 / 6.9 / 6.79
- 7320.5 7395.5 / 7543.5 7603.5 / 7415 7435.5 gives -0.4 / 6.33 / 6.74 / 6.46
